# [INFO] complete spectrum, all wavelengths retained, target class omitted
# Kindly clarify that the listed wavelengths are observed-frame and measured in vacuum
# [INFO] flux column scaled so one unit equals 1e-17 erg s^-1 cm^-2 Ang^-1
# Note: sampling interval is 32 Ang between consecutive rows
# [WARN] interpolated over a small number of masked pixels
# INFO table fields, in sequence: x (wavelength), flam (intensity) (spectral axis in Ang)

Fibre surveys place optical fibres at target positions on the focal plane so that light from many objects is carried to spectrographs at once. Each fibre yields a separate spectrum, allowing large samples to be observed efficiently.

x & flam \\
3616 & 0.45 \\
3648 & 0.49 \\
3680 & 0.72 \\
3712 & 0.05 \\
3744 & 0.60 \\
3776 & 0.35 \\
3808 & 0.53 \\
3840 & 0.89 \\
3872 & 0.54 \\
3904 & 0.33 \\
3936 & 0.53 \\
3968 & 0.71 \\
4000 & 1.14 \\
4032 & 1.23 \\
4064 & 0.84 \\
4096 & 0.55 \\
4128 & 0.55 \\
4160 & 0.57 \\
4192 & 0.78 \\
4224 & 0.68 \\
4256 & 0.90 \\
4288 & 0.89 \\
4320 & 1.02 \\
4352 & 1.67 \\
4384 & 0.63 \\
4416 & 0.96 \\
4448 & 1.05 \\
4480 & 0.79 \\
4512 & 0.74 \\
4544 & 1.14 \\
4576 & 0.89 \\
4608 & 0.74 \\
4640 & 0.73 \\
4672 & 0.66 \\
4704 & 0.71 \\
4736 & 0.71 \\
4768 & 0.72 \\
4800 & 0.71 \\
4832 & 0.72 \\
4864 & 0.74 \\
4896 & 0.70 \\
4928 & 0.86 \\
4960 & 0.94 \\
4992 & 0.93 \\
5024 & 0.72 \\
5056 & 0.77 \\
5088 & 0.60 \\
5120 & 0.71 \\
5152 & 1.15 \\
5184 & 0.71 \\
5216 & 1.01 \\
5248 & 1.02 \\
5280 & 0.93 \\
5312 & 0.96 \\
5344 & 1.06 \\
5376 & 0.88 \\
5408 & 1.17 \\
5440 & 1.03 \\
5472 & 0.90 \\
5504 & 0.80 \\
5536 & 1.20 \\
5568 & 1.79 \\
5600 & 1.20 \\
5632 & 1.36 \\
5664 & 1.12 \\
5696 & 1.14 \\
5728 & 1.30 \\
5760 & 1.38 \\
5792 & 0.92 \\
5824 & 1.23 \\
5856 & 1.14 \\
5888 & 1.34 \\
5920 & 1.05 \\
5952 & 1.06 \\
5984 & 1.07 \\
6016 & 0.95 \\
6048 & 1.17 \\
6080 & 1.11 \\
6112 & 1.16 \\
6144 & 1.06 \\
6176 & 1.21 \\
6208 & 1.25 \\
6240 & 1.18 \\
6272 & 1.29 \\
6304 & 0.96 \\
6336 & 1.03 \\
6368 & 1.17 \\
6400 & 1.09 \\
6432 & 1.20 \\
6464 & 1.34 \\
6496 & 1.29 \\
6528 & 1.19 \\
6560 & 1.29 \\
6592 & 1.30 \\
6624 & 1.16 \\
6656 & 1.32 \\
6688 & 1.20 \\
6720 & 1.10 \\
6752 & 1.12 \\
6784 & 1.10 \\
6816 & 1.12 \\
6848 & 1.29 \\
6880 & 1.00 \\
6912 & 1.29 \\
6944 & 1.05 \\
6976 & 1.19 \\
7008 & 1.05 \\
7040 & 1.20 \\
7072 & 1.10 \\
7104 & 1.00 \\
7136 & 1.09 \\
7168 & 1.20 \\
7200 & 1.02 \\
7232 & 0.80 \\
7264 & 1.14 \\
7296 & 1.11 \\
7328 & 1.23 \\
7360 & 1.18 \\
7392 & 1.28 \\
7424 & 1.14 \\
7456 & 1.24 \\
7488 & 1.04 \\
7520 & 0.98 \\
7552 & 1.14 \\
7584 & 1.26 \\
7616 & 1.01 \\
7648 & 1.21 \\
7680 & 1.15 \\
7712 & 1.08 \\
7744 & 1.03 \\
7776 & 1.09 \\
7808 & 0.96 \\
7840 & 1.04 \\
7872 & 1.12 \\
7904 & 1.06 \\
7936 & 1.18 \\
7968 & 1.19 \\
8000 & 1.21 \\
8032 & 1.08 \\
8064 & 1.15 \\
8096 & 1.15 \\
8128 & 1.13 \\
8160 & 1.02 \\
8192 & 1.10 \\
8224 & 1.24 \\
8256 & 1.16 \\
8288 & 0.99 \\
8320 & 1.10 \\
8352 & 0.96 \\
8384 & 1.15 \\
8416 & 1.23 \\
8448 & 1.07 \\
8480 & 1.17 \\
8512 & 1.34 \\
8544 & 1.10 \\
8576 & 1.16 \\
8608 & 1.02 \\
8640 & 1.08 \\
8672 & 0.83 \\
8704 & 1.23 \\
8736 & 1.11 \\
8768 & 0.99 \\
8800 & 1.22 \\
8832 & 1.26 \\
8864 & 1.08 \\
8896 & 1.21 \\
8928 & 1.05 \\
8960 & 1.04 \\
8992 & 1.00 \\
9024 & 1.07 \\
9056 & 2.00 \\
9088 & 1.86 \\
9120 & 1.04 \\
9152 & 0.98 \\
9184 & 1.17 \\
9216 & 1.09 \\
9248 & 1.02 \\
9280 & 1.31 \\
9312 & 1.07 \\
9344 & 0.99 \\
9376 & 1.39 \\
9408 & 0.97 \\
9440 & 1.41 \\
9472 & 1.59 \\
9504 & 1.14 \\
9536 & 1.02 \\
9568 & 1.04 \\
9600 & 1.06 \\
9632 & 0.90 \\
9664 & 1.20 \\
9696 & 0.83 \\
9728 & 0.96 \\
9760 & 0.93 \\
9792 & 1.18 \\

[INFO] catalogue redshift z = 0.382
